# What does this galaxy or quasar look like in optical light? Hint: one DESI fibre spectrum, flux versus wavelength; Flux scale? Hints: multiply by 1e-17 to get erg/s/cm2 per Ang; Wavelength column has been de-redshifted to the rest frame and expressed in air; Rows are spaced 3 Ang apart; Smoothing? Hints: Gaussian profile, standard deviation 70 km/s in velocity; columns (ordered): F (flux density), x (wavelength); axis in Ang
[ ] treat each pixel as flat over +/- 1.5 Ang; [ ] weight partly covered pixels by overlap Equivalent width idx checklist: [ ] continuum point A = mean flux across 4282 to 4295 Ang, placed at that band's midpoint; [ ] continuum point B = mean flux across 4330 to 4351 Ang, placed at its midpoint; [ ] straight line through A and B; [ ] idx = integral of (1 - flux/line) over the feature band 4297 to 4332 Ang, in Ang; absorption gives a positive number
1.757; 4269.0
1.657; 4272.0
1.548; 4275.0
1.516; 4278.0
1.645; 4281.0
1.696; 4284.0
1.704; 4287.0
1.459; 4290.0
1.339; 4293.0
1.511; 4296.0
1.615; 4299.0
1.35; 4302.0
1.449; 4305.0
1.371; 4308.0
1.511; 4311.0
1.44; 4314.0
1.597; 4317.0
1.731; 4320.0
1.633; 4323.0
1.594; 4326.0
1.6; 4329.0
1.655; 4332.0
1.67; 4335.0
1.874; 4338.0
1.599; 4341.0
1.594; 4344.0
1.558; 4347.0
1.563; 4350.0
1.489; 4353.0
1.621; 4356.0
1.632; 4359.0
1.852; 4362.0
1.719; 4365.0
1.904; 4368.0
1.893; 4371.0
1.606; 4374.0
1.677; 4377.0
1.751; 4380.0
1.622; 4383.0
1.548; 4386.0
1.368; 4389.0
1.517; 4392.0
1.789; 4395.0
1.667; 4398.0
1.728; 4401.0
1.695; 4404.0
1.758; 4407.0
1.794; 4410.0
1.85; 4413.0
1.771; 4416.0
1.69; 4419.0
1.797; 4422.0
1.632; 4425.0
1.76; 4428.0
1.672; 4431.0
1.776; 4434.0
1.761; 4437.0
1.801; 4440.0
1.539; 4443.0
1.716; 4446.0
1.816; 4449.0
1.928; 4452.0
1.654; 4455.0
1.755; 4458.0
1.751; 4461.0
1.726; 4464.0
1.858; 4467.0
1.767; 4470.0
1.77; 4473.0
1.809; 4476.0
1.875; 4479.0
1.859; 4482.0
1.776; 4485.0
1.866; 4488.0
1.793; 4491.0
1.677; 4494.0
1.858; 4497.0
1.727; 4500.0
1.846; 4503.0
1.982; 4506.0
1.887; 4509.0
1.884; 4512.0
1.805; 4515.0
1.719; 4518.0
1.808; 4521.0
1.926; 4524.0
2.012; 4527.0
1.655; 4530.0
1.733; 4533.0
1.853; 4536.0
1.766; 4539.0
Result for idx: 1.3 Ang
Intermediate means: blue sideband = 1.55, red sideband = 1.65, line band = 1.54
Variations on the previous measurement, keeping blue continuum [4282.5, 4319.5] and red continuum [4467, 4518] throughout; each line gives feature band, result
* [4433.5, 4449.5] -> 0.10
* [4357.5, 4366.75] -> -0.74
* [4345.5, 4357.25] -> 0.26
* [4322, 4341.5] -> -1.31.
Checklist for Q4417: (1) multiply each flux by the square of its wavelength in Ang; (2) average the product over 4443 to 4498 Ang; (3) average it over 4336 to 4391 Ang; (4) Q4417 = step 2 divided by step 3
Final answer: 1.13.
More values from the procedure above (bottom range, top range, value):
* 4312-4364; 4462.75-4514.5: 1.20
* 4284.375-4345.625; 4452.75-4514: 1.24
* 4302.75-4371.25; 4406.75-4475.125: 1.13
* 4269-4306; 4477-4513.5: 1.30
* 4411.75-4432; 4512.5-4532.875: 1.09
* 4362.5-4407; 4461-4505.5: 1.12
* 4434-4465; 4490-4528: 1.08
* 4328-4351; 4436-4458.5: 1.12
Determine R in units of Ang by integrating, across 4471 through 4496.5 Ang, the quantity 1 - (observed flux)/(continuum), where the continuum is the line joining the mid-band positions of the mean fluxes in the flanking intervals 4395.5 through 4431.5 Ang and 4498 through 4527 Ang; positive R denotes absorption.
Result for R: 0.20 Ang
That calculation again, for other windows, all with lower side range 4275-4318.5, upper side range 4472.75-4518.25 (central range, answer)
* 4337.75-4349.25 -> -0.3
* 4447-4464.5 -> -0.1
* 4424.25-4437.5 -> 0.0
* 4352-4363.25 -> -0.3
